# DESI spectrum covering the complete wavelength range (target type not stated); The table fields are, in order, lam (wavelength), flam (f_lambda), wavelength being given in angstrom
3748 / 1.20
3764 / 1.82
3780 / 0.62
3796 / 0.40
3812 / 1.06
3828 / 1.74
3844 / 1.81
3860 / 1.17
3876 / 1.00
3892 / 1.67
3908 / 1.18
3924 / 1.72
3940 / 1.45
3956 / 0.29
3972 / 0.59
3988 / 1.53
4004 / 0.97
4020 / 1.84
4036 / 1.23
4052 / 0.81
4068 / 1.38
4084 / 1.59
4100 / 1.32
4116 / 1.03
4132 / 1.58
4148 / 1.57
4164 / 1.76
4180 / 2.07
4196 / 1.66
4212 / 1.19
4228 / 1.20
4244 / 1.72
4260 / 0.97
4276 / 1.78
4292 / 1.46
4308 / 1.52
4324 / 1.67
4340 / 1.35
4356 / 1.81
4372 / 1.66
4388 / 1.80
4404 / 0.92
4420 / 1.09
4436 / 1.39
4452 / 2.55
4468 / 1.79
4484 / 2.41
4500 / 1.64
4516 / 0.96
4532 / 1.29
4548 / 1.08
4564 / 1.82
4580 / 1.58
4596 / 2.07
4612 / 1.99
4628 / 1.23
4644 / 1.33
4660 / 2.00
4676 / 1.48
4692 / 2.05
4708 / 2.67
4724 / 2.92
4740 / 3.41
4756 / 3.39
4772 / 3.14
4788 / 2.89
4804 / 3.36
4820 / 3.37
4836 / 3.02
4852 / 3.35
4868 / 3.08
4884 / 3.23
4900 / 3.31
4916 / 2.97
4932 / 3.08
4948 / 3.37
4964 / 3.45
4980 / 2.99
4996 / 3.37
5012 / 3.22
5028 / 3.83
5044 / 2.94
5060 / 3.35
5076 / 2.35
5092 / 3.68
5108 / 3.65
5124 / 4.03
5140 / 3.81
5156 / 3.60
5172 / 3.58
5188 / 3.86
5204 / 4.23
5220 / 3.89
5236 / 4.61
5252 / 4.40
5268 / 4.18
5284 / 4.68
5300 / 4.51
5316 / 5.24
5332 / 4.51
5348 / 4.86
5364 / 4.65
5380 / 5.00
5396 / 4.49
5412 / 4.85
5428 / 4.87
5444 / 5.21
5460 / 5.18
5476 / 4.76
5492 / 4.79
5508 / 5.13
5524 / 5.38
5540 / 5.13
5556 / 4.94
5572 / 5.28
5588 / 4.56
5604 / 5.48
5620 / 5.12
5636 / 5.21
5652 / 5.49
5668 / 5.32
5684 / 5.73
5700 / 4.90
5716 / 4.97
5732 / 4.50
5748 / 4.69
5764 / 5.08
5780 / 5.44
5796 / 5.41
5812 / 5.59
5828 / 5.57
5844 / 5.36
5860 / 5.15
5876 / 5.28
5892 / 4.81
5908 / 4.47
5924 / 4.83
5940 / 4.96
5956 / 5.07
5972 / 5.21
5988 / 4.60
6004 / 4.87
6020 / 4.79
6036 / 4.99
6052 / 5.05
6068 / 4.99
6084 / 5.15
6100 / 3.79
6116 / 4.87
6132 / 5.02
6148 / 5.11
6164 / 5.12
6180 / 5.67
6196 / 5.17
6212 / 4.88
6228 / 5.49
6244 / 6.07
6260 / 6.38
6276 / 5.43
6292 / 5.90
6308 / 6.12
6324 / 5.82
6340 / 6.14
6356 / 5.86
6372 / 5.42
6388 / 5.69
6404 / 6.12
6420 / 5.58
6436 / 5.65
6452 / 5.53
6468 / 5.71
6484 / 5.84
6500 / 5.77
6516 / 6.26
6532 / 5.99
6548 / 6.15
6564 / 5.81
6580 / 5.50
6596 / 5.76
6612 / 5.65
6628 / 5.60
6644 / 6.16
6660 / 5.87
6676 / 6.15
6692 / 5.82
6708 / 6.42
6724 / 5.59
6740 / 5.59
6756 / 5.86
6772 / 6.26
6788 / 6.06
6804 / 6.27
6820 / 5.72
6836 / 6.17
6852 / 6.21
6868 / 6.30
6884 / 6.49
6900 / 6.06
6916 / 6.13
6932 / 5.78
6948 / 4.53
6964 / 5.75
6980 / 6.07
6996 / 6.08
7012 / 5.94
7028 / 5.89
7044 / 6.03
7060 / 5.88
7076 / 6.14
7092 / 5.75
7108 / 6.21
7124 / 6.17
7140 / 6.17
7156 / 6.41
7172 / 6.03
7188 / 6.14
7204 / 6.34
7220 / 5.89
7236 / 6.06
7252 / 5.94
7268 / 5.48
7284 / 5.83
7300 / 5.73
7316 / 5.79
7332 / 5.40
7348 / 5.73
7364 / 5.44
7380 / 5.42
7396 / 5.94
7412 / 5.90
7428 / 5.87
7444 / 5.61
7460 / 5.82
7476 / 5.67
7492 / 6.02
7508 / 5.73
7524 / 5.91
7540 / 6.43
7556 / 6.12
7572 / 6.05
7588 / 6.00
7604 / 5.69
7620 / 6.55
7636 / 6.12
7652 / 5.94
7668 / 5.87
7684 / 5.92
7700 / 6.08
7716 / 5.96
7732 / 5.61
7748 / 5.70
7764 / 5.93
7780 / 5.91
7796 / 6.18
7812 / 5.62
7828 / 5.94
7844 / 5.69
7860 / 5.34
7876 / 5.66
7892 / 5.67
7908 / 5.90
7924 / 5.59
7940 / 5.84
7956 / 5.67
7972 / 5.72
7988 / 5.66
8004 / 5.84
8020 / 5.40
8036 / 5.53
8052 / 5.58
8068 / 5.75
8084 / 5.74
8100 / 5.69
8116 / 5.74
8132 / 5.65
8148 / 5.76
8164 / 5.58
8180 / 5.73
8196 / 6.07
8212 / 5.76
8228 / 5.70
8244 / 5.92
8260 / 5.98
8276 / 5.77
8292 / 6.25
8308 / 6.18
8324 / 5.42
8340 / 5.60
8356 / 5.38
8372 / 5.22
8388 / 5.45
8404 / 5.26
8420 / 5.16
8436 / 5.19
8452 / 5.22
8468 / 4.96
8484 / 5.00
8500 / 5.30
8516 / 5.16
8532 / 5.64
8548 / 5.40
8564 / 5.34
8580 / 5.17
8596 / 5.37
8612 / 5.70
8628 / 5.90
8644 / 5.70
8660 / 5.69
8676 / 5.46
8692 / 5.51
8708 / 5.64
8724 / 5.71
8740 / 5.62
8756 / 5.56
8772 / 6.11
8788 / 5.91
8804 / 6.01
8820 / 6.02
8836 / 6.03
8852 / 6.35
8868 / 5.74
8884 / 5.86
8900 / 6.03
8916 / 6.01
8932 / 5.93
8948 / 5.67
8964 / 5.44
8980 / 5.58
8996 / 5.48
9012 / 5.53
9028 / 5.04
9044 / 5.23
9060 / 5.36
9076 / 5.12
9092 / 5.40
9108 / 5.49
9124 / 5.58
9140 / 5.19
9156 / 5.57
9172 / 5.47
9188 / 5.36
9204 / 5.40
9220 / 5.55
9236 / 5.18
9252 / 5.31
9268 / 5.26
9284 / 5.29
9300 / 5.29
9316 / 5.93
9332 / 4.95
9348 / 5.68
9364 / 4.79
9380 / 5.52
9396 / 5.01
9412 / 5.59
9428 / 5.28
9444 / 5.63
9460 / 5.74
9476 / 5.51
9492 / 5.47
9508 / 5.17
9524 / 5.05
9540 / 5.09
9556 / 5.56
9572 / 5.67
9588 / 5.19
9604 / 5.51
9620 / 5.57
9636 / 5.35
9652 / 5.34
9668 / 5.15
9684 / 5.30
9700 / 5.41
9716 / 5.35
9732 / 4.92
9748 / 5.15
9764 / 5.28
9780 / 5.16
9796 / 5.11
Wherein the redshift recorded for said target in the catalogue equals 0.179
